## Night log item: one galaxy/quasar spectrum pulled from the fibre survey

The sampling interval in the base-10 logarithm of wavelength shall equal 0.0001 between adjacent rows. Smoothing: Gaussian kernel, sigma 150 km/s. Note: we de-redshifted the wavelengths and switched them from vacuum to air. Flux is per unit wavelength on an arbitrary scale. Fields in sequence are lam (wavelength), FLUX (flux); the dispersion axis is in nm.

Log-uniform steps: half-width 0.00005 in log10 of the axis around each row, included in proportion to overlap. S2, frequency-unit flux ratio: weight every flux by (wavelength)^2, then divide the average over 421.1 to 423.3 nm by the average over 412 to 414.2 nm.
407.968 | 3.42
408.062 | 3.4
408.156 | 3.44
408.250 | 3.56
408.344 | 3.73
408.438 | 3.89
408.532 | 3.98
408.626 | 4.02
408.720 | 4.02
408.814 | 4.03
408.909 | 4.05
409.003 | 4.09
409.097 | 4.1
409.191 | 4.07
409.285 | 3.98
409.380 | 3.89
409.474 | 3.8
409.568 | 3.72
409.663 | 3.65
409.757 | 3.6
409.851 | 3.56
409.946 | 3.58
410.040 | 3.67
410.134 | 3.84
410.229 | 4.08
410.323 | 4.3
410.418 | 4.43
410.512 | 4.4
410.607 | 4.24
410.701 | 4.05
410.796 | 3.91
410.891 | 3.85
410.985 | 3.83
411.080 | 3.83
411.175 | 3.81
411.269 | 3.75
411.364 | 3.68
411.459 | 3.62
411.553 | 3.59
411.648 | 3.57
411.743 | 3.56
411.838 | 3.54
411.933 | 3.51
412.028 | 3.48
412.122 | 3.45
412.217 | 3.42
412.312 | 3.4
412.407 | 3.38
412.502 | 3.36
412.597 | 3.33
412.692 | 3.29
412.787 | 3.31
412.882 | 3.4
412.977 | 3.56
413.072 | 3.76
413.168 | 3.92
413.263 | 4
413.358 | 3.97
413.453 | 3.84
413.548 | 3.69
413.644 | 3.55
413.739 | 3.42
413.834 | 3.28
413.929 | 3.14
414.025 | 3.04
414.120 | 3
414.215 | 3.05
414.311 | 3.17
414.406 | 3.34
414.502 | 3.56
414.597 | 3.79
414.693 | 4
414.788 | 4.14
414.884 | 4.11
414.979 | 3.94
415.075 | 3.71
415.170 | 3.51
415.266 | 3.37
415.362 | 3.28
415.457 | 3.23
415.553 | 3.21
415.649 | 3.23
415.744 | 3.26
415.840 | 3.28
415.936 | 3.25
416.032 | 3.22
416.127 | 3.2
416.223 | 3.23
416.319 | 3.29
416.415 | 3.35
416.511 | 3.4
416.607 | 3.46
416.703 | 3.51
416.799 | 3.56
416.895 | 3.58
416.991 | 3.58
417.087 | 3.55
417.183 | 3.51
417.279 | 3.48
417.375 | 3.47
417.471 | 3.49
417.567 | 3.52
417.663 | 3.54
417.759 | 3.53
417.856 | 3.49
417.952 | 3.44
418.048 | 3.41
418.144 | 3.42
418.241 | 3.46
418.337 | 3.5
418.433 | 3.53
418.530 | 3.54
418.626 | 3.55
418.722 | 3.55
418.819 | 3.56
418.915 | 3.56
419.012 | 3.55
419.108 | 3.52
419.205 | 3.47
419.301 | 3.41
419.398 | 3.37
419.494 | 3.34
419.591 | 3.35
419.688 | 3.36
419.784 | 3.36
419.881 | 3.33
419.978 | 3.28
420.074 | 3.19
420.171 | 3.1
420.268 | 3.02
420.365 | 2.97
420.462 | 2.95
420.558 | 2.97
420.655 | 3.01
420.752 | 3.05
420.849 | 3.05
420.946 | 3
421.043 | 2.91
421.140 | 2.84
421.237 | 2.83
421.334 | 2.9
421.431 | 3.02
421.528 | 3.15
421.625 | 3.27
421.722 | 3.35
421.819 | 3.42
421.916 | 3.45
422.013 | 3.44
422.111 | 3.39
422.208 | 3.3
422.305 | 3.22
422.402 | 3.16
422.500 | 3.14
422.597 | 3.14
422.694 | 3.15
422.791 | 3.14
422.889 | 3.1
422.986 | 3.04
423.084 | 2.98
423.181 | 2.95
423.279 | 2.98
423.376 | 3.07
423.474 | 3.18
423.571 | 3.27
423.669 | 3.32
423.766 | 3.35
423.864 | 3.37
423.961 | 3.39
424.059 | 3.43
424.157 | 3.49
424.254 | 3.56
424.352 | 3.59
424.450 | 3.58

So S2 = 0.95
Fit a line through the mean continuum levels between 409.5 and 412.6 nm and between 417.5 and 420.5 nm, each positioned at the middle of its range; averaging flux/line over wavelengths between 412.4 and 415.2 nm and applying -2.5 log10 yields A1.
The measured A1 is 0.02 mag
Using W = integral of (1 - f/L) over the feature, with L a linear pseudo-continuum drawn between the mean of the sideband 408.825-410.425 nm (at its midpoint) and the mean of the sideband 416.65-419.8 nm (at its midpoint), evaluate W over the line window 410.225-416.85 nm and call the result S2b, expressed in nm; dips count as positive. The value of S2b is 0.25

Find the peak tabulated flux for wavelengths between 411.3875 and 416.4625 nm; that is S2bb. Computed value 4.14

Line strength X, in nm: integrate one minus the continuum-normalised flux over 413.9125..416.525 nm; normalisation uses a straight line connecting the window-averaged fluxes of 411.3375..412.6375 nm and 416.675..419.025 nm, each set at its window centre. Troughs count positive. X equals 0.07 nm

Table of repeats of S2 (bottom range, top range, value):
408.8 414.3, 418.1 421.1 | 0.93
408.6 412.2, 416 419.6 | 0.93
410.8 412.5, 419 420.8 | 0.93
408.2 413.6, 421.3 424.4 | 0.91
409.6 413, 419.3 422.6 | 0.90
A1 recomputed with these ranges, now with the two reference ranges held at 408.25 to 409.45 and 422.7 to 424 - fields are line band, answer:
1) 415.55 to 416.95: 0.07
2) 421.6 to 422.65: -0.02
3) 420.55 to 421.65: 0.10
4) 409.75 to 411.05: -0.02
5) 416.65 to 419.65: -0.01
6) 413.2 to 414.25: 0.07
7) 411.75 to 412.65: 0.10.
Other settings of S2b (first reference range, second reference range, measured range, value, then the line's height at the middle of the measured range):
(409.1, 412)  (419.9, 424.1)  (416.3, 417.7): -0.02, 3.45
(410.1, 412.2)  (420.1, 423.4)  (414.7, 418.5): -0.02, 3.45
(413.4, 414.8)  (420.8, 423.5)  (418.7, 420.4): -0.06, 3.23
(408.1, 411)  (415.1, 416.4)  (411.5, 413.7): 0.03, 3.6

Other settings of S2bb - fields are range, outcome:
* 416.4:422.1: 3.58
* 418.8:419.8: 3.56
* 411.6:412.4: 3.57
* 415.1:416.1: 3.51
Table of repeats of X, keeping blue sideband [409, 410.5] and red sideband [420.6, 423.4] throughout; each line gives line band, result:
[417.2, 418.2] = -0.025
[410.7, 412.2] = 0.049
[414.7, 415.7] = -0.009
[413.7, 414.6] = 0.092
